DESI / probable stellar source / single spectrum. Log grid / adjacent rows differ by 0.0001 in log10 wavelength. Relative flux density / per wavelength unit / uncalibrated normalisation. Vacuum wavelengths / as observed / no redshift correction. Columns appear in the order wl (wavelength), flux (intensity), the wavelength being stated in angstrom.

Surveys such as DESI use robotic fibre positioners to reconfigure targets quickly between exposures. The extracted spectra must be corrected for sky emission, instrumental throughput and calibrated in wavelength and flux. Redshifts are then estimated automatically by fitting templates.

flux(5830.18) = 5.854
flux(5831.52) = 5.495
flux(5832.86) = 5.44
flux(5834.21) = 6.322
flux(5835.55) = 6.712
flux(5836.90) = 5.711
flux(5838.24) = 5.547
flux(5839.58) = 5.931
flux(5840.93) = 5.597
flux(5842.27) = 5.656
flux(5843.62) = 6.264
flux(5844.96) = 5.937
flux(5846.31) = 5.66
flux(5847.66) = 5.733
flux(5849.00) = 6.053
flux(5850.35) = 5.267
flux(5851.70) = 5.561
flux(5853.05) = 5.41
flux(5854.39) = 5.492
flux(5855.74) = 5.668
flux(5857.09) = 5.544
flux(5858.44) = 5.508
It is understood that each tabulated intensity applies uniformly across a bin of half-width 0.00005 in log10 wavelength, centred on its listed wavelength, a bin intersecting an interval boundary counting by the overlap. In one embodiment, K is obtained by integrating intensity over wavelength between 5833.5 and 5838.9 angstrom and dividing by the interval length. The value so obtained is 6.06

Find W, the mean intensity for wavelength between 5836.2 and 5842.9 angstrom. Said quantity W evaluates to 5.69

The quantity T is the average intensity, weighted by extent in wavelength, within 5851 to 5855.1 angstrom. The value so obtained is 5.49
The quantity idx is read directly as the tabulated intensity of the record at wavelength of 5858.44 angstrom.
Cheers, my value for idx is 5.508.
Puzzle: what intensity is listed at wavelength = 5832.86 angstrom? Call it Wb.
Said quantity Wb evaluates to 5.44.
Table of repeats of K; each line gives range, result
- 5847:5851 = 5.69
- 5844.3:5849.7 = 5.84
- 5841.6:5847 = 5.87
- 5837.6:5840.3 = 5.74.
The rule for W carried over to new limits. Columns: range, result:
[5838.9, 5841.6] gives 5.77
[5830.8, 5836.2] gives 5.99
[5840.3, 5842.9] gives 5.64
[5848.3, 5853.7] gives 5.57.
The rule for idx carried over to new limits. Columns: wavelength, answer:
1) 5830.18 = 5.854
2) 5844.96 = 5.937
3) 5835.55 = 6.712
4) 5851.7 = 5.561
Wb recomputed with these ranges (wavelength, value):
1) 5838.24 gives 5.547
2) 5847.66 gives 5.733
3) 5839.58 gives 5.931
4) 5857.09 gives 5.544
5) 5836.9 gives 5.711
